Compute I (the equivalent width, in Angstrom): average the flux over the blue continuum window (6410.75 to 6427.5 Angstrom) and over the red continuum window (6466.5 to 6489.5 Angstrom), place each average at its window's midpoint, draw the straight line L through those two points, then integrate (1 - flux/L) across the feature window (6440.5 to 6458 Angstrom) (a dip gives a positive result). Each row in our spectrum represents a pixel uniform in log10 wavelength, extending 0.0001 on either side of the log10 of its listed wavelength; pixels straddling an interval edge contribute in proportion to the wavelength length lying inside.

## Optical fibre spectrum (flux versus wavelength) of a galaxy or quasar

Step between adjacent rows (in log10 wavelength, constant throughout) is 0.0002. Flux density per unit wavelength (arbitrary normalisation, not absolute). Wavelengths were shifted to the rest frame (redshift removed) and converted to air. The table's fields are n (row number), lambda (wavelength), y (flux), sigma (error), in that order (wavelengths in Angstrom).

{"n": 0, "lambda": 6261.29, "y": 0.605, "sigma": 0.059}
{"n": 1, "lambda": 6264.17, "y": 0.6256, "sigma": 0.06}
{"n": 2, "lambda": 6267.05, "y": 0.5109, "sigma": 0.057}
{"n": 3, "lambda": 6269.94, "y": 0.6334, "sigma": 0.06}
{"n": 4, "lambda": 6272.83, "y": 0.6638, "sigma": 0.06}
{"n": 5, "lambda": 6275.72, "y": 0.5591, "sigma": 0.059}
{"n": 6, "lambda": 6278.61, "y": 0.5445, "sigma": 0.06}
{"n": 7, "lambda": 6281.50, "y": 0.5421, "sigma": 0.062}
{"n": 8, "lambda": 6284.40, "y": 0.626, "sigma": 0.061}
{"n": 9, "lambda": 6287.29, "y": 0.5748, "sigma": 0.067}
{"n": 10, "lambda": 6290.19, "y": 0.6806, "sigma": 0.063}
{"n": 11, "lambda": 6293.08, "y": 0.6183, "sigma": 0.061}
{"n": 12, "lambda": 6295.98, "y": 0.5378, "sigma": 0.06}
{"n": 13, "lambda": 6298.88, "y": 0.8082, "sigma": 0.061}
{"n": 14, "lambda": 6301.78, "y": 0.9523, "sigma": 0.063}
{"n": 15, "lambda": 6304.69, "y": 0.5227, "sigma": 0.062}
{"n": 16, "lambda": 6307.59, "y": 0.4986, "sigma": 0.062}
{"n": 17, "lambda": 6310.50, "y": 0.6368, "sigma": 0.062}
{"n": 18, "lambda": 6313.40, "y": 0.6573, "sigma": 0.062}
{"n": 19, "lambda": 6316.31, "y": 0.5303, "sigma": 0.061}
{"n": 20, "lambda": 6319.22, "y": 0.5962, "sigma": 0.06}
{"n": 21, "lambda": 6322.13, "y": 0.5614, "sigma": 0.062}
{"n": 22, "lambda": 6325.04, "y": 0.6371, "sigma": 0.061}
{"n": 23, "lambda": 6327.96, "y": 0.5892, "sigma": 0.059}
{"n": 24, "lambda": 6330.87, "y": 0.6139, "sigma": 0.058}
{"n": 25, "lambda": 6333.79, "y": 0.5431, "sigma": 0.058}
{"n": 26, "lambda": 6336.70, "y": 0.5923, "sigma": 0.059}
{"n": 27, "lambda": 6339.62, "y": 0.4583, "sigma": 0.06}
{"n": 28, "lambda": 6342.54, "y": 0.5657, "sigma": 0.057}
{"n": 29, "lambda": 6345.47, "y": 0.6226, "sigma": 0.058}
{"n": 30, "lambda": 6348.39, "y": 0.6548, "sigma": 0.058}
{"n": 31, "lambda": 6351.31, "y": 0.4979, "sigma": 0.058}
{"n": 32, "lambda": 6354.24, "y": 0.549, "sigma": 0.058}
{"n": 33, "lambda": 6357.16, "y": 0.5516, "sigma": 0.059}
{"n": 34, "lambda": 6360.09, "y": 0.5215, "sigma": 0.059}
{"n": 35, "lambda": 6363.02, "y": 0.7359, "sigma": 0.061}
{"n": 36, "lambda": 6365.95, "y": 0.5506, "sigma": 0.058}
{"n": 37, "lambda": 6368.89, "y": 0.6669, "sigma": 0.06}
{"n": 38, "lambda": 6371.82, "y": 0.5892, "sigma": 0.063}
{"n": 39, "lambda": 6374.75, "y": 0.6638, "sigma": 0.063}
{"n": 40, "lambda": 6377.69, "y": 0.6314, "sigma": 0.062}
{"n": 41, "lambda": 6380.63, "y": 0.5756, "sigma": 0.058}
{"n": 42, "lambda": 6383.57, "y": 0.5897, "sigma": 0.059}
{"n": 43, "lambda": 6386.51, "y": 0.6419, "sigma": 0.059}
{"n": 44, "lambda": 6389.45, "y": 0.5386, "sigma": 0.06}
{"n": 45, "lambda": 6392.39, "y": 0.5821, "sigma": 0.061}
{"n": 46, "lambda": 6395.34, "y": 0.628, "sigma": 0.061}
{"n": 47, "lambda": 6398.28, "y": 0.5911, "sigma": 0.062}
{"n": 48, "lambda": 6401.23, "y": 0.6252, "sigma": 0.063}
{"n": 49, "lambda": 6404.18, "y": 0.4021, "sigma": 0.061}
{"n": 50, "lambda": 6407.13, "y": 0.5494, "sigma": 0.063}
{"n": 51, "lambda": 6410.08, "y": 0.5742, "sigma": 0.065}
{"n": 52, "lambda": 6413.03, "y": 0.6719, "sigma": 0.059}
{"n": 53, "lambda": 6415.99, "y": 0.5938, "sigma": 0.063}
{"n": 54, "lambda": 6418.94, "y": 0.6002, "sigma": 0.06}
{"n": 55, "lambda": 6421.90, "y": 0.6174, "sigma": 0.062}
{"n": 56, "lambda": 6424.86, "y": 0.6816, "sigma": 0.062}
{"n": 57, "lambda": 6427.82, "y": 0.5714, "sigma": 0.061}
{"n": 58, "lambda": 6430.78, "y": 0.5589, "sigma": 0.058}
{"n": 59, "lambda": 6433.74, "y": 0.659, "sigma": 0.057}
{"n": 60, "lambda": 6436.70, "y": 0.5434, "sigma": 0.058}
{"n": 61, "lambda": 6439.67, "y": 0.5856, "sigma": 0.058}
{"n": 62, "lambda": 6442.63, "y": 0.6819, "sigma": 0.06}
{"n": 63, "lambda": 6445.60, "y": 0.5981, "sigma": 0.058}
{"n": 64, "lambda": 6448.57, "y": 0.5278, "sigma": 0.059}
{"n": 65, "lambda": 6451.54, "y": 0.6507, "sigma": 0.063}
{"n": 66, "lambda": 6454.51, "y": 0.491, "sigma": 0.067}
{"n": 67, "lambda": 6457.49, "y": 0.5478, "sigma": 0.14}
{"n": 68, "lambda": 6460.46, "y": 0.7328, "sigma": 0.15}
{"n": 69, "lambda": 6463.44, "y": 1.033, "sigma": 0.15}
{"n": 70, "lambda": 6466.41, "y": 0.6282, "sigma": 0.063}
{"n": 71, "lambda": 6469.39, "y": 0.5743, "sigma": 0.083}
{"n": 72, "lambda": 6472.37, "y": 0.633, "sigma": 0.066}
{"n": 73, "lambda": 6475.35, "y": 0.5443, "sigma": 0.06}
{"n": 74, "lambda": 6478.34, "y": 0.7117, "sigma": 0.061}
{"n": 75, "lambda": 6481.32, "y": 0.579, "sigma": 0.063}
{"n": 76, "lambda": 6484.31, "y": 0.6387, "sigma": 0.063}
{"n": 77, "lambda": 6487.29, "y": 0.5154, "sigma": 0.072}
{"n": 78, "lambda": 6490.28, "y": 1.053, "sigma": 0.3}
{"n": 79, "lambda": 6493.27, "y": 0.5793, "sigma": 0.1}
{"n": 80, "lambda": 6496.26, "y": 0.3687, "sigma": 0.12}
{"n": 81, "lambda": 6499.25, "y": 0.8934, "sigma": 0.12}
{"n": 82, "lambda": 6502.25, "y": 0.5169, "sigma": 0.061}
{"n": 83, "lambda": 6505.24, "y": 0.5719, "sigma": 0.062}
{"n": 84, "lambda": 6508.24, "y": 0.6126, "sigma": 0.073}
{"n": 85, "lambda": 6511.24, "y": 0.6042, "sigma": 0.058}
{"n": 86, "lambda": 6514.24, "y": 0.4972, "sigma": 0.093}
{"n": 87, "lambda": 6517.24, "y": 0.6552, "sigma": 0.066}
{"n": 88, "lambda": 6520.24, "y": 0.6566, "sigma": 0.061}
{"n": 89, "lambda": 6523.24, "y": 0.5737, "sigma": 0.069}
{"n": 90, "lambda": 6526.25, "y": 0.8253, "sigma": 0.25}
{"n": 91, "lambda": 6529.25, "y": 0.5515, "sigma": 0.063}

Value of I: 1.0 Angstrom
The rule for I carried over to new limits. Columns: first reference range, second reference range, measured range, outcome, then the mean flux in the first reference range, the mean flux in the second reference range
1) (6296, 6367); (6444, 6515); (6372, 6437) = 2.1 Angstrom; 0.601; 0.631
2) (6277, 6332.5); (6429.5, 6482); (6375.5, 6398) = 0.8 Angstrom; 0.617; 0.628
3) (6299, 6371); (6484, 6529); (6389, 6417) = 1.7 Angstrom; 0.6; 0.635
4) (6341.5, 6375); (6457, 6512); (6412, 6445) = 0.7 Angstrom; 0.595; 0.652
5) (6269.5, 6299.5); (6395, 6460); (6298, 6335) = -1.1 Angstrom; 0.611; 0.59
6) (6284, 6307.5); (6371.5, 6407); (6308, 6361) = 4.4 Angstrom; 0.657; 0.587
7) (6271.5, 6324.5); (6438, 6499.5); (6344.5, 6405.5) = 3.6 Angstrom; 0.618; 0.641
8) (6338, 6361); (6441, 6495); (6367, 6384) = -1.3 Angstrom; 0.554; 0.65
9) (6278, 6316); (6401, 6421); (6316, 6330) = 0.6 Angstrom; 0.63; 0.572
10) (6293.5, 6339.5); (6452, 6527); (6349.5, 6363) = 1.4 Angstrom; 0.614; 0.64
